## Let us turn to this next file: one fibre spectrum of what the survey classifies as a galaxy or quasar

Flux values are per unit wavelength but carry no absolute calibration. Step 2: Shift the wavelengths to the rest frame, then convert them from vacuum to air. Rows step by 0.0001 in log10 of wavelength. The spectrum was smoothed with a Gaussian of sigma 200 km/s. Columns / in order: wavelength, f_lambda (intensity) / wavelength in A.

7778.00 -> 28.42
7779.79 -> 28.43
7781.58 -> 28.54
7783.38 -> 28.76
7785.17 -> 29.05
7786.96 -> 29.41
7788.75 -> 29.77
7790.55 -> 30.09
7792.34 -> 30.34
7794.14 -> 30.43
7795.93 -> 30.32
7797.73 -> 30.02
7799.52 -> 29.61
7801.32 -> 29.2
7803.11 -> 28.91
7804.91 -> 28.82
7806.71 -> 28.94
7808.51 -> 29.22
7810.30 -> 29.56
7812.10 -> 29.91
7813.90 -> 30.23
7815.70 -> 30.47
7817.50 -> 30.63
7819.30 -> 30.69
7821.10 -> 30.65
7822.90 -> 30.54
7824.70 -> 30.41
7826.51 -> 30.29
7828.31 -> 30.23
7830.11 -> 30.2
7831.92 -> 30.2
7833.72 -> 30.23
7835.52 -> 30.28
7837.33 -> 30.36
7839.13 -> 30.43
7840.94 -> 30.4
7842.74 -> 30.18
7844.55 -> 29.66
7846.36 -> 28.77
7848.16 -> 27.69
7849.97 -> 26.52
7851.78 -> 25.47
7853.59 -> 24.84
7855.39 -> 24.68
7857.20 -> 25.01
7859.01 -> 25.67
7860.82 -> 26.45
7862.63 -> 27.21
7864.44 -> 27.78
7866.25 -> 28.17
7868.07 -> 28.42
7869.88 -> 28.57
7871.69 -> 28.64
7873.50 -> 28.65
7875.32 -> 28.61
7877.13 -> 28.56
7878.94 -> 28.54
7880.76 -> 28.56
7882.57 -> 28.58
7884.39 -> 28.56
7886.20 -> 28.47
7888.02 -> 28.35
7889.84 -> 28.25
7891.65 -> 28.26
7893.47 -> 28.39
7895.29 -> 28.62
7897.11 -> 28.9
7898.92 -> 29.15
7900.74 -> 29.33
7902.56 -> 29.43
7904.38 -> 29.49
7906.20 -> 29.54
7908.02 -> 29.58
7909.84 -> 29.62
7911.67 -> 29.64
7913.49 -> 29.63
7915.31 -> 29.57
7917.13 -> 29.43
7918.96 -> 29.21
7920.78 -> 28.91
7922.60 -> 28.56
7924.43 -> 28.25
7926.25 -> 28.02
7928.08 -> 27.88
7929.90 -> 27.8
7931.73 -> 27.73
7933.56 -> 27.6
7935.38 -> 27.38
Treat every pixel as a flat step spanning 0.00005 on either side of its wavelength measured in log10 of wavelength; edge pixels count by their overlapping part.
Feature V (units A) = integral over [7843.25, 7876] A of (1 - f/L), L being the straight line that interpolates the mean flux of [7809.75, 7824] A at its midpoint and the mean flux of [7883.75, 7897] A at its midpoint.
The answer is 2.2 A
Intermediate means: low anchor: 30.4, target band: 27.3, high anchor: 28.4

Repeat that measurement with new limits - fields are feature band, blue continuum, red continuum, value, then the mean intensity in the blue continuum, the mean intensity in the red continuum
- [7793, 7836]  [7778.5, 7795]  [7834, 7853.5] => -1.3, 29.4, 28.8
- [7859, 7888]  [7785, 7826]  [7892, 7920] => 1.3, 29.9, 29.3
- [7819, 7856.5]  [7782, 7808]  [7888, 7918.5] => 0.3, 29.5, 29.2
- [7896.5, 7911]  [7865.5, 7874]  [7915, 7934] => -0.5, 28.5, 28.4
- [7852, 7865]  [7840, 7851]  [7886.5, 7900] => 1.3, 28.8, 28.6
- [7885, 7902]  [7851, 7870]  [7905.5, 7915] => -0.1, 26.5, 29.6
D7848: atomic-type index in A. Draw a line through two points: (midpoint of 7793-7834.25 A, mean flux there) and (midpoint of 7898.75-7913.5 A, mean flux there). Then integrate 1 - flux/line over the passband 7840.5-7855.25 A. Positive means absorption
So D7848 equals 1.0 A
